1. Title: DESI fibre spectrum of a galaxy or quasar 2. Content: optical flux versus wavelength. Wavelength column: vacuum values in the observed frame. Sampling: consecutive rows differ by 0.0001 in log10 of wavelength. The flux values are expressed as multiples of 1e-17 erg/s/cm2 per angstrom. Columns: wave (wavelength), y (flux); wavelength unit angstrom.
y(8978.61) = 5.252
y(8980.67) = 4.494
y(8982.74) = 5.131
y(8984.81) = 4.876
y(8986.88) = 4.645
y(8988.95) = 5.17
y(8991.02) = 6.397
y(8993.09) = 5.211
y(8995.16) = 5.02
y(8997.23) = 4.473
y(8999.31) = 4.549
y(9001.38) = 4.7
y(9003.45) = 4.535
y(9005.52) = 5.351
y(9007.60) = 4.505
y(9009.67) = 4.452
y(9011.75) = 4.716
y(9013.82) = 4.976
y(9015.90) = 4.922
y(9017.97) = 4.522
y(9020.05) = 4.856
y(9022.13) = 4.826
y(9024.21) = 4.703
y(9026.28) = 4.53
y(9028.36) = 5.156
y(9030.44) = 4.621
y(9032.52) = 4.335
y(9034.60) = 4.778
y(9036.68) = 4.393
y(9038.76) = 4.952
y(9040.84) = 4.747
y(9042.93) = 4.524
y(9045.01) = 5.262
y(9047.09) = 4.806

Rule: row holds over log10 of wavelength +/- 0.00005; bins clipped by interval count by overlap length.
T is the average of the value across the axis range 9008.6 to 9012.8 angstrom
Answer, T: 4.59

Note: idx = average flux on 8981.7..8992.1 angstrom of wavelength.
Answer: 5.24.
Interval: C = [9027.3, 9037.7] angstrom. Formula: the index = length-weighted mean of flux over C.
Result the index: 4.66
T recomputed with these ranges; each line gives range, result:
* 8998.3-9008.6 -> 4.73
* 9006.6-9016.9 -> 4.71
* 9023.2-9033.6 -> 4.67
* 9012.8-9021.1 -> 4.82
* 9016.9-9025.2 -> 4.73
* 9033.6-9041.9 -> 4.71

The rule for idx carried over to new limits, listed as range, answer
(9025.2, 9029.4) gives 4.85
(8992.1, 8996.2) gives 5.12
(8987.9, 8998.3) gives 5.25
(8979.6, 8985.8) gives 4.84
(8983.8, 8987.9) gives 4.76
